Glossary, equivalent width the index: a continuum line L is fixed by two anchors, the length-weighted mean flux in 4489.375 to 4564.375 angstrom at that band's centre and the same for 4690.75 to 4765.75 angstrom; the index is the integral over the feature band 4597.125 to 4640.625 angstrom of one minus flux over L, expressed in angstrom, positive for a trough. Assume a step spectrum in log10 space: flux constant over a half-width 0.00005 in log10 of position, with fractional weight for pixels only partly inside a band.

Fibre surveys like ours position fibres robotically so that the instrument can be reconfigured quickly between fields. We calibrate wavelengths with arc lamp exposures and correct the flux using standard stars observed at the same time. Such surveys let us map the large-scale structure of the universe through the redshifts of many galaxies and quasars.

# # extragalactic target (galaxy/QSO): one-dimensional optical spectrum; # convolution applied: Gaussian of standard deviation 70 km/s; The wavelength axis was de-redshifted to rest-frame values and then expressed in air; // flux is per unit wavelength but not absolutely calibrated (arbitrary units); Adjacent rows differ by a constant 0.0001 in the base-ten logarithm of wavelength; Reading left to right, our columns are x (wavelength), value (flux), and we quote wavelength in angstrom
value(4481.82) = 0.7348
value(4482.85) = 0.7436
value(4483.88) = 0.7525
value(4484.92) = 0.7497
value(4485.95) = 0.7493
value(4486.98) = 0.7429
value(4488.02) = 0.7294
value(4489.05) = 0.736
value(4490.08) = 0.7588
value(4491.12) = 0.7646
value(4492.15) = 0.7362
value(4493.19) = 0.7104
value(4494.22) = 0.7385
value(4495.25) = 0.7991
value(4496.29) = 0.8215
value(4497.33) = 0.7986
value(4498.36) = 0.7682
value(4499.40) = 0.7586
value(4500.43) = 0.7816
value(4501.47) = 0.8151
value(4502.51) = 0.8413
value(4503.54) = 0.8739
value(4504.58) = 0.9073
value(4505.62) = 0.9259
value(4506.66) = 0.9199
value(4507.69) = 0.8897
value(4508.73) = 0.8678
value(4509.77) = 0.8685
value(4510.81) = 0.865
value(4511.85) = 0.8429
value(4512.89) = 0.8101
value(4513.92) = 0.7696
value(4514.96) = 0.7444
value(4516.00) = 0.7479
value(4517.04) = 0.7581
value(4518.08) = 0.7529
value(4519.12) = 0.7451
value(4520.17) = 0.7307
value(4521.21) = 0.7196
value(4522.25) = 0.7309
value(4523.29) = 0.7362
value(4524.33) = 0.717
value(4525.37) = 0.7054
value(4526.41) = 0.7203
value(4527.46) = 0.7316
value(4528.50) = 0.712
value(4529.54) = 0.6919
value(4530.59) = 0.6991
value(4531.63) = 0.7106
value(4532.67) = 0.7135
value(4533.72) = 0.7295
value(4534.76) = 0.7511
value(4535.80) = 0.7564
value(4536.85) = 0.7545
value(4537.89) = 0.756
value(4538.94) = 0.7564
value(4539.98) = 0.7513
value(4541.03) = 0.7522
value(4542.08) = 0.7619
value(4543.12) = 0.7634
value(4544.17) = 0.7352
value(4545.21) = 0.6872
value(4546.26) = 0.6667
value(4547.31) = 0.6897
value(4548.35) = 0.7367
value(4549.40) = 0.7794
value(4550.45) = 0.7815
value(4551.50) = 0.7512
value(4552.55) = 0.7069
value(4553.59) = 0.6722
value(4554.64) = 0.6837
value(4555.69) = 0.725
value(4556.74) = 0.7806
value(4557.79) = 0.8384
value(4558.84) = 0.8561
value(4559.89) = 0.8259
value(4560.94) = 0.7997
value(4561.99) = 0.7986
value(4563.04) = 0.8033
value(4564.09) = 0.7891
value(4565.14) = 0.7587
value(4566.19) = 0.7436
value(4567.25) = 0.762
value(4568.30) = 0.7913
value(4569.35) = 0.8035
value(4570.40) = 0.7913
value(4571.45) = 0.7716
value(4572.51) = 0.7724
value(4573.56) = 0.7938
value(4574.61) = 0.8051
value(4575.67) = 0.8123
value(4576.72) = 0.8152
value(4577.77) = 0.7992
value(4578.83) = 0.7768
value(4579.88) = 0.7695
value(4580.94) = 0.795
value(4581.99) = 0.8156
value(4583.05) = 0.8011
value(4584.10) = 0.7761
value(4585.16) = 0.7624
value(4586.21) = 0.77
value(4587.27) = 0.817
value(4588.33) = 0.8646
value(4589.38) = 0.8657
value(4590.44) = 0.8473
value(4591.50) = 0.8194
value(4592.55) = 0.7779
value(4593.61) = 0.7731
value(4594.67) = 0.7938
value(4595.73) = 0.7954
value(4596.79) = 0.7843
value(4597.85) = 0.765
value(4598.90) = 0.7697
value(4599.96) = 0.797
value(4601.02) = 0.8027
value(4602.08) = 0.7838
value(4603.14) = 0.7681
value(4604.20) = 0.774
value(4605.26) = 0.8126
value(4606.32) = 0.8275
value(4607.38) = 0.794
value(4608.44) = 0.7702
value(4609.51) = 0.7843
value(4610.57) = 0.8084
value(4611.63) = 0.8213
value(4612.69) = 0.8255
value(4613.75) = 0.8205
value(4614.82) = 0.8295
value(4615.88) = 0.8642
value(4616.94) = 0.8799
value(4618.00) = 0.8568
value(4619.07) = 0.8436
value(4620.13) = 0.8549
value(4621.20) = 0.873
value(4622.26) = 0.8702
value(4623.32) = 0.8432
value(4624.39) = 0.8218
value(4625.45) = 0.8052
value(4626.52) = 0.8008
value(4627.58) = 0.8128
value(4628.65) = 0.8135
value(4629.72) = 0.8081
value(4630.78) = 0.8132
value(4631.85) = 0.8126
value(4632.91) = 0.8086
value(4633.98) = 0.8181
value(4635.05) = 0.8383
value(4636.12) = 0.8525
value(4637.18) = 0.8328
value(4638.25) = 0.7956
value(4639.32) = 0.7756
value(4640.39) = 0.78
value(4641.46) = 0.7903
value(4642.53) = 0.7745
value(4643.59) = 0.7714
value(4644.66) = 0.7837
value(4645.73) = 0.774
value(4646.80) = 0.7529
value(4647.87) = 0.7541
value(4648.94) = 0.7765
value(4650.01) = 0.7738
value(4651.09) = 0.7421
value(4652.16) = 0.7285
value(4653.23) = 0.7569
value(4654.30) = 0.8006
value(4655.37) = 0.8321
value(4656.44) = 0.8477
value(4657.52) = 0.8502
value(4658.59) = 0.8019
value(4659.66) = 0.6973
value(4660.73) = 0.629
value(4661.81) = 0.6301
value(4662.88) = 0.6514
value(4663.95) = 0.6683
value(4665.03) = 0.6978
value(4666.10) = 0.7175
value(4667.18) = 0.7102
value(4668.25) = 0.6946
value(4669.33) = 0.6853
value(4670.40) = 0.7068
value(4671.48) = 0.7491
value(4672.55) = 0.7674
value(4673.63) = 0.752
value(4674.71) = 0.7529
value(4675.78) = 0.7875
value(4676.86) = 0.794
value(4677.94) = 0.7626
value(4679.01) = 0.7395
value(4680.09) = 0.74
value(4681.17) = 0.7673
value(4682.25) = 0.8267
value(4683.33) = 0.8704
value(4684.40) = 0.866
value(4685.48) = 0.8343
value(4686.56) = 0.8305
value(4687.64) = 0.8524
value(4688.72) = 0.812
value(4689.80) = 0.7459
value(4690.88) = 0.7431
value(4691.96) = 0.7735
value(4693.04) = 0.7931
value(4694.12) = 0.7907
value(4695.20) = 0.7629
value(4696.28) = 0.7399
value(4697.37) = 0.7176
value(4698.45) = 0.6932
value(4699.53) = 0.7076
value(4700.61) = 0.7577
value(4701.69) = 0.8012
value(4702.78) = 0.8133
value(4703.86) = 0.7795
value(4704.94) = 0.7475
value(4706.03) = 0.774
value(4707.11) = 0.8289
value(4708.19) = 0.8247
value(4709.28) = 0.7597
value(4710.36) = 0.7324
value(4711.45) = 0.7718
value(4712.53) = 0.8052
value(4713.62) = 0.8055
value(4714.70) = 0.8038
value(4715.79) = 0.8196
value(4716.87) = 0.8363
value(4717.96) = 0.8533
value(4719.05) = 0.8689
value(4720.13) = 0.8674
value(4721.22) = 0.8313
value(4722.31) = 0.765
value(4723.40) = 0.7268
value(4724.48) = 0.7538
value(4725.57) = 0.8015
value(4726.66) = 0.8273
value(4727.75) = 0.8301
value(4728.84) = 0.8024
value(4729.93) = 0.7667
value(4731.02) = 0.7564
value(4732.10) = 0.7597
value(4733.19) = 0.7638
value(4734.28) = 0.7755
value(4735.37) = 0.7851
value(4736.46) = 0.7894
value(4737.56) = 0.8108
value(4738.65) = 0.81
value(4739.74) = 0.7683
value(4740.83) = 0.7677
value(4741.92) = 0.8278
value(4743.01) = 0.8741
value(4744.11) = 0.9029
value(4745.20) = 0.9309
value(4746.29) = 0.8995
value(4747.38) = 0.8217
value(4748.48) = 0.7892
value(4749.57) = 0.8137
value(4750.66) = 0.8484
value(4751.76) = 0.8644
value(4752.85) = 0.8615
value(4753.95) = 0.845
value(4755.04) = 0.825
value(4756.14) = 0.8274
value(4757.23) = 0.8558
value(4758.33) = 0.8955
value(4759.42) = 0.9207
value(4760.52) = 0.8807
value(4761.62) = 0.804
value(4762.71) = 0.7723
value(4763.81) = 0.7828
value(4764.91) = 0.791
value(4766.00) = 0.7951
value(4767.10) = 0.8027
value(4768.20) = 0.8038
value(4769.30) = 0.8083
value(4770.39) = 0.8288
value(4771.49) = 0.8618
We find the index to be -1.7 angstrom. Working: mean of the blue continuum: 0.768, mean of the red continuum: 0.805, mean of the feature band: 0.816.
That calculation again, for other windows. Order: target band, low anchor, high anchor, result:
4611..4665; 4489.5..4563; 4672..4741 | -1.0 angstrom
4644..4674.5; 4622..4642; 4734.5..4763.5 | 2.9 angstrom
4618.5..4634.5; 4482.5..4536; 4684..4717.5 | -1.0 angstrom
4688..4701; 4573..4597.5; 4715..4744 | 0.8 angstrom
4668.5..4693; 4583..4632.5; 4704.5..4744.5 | 0.8 angstrom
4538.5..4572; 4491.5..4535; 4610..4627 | 1.8 angstrom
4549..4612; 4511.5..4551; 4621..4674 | -2.9 angstrom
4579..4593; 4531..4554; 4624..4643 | -0.6 angstrom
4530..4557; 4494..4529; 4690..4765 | 2.1 angstrom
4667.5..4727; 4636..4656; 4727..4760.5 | 1.7 angstrom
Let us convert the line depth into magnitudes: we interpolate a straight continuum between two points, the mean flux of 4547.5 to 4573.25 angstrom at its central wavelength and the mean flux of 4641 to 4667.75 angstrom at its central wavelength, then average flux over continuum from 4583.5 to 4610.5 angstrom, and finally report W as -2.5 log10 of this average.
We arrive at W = -0.05 mag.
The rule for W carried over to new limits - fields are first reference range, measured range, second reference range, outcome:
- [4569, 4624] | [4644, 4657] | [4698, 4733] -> 0.032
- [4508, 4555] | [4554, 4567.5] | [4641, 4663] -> -0.045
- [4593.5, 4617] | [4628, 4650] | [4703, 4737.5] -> 0.004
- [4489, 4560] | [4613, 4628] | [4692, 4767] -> -0.076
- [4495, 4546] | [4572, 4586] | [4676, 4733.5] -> -0.019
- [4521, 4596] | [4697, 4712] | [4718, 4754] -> 0.056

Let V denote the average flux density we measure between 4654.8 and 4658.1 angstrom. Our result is 0.842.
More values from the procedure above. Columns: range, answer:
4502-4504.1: 0.86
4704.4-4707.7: 0.785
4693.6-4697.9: 0.752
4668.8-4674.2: 0.732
